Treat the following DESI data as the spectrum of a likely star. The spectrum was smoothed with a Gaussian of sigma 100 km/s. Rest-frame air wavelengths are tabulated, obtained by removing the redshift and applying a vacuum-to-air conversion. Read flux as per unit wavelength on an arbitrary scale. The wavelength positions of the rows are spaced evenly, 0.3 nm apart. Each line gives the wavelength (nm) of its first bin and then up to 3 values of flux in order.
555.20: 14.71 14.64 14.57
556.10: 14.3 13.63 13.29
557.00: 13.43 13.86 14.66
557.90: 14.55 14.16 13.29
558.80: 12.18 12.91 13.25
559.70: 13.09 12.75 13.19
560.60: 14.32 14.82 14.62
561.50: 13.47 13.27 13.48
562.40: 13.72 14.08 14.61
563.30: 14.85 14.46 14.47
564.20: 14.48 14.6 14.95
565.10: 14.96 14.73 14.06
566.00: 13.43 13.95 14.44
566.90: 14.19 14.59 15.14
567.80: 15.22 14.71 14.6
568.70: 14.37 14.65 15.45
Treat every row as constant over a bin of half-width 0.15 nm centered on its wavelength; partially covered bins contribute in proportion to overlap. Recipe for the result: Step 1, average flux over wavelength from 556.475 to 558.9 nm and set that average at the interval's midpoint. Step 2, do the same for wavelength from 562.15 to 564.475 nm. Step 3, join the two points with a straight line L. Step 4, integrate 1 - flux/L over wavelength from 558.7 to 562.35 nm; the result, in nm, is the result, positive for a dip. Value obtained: 0.15 nm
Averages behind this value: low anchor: 13.7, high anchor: 14.4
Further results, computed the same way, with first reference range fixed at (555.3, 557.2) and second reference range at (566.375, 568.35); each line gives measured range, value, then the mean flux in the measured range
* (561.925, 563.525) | 0.03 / 14.1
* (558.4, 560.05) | 0.15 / 12.9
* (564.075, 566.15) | 0.01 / 14.5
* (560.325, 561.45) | 0.00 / 14.3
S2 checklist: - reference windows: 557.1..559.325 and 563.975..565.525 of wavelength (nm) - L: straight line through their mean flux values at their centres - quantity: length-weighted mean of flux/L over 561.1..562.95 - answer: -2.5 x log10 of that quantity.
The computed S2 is 0.037 mag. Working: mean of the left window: 13.6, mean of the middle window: 13.8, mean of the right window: 14.7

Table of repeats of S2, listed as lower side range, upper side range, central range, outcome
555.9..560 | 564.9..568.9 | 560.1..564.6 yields -0.009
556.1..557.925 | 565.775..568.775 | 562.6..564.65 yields -0.020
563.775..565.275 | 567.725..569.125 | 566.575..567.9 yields -0.003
